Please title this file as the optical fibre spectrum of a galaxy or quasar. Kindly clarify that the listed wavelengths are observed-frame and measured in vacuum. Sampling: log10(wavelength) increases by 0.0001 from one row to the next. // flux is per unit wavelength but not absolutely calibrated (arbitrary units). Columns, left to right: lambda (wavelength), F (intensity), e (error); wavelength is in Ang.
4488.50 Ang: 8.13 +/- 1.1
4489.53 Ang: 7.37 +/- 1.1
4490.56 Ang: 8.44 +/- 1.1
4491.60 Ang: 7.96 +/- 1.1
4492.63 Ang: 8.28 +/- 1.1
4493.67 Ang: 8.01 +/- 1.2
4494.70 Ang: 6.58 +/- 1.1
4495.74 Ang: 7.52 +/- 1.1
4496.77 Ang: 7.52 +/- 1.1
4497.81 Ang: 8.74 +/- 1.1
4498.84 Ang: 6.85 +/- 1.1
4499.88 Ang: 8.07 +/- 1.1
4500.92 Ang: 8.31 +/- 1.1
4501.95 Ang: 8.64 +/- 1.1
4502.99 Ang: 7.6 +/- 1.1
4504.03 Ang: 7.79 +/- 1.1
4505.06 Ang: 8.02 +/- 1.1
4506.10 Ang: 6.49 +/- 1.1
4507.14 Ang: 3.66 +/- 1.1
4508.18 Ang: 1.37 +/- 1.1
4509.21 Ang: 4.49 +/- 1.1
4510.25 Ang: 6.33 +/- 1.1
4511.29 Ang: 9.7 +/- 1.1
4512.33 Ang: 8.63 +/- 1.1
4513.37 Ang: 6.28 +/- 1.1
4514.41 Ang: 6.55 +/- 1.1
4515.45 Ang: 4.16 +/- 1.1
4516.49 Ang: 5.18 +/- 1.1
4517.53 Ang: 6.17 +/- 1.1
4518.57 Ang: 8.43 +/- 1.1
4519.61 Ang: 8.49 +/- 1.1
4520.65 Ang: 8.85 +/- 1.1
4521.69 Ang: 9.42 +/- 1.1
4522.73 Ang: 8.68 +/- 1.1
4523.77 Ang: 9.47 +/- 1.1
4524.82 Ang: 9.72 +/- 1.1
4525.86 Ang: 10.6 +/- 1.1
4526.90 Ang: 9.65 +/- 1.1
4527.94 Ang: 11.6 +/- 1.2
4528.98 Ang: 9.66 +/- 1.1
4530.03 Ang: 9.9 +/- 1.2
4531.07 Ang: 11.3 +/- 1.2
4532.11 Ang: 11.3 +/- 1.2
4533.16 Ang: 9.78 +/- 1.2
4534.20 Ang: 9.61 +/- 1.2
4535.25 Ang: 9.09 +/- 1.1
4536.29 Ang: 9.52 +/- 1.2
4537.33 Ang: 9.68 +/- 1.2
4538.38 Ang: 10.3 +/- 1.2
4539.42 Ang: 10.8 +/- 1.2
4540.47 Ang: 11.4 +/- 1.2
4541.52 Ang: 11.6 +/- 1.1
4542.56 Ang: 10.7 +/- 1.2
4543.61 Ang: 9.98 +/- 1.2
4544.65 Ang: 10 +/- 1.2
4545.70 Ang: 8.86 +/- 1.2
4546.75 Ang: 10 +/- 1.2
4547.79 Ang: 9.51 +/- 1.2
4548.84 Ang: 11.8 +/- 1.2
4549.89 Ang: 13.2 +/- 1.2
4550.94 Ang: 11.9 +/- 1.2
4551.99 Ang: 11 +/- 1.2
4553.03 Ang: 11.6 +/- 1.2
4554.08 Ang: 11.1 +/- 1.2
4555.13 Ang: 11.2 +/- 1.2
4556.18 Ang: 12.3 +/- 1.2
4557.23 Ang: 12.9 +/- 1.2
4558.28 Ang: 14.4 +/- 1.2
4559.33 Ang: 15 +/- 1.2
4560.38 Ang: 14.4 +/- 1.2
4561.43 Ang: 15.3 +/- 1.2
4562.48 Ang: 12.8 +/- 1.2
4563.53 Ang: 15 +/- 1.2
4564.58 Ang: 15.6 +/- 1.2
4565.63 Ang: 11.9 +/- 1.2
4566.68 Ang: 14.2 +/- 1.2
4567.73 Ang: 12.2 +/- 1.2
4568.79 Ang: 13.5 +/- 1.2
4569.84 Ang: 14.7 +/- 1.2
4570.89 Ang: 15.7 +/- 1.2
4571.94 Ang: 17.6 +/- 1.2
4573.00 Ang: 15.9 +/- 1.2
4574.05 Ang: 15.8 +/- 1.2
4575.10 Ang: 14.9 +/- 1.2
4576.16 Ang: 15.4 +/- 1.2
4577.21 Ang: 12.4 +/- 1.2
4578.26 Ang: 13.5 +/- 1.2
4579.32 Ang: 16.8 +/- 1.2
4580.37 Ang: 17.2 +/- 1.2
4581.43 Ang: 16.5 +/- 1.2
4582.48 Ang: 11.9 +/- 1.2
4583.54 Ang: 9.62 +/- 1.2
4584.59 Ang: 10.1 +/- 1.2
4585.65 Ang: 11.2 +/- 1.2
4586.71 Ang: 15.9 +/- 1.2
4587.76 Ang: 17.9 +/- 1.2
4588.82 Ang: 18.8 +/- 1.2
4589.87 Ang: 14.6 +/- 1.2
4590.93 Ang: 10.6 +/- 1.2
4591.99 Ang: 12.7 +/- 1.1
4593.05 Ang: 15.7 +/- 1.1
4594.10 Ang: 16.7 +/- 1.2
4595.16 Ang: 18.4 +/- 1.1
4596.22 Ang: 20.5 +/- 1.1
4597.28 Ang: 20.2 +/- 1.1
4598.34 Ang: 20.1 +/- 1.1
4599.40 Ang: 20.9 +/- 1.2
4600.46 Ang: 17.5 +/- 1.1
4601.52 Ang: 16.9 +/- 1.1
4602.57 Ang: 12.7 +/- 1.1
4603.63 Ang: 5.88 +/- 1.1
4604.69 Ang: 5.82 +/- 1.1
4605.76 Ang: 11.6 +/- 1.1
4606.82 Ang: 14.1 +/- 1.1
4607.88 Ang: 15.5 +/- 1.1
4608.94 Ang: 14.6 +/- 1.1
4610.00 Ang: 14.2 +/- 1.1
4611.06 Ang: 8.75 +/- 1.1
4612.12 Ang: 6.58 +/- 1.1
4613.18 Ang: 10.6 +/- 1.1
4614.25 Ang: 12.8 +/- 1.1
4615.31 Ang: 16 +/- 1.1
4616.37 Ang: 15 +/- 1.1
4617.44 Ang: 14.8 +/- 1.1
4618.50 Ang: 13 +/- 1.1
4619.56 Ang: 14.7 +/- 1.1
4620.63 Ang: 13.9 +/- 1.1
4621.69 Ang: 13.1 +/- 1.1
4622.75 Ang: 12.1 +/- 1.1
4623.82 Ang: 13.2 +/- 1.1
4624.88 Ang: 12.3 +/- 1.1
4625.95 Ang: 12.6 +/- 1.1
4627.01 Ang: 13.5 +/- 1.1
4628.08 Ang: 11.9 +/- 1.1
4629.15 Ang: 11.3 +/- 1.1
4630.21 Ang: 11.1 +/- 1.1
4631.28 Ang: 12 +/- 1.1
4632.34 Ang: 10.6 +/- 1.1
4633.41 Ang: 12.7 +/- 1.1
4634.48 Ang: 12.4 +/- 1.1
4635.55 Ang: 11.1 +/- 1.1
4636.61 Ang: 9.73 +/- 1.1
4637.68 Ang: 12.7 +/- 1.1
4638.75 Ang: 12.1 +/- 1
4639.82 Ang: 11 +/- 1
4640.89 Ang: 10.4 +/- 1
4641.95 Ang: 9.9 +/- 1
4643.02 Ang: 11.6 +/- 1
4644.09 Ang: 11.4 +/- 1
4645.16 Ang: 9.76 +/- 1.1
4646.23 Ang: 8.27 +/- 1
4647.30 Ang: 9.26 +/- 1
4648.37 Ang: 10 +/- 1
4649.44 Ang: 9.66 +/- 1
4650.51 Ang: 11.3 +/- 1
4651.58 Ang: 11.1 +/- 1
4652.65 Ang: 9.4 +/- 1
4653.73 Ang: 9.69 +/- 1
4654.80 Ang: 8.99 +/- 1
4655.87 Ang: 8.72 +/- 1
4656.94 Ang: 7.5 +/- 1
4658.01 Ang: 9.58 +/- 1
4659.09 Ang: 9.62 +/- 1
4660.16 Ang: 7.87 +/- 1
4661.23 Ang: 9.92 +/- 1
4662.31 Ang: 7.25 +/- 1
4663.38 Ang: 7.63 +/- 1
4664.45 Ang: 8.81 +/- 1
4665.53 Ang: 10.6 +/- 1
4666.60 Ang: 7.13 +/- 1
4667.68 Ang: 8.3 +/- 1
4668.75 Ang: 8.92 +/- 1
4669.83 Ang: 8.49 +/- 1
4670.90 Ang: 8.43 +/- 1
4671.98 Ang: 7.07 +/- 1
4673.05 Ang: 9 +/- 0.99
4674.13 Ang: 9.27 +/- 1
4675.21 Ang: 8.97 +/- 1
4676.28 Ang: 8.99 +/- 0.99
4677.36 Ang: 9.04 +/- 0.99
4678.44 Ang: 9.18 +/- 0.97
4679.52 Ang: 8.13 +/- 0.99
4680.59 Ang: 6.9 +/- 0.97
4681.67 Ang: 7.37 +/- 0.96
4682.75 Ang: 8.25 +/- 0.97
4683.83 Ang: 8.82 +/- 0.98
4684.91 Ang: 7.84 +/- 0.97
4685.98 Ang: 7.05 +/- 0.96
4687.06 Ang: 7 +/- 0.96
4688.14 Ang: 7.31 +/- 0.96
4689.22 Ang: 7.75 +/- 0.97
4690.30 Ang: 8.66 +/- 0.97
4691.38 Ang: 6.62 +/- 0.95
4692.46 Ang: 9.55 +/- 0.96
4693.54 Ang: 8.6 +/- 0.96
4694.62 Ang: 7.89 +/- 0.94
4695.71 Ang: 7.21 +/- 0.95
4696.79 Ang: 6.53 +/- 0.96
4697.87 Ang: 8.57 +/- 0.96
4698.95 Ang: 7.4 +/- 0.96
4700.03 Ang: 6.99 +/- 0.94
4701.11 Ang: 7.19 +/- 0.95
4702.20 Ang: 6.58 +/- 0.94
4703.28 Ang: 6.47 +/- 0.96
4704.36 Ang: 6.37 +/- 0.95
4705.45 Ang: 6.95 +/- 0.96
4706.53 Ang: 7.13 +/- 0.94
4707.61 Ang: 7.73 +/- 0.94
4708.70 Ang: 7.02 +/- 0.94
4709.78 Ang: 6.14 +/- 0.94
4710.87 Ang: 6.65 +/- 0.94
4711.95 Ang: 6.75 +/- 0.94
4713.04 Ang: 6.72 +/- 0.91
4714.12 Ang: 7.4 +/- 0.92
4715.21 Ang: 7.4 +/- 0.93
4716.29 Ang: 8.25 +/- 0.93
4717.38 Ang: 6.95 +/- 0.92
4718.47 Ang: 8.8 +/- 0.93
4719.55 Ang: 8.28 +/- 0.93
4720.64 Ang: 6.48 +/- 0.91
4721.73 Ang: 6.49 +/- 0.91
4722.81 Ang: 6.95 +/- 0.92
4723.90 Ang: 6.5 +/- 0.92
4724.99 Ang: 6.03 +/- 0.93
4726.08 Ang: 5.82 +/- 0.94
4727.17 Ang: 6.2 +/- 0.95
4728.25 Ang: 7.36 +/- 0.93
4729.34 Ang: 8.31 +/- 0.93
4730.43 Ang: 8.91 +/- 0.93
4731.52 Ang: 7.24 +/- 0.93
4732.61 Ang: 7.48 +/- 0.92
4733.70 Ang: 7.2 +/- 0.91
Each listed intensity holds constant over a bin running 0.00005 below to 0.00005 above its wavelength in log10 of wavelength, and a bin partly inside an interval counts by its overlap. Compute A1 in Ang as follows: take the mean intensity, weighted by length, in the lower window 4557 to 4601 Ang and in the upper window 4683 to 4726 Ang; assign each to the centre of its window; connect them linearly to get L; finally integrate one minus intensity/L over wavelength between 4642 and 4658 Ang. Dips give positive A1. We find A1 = 1.5 Ang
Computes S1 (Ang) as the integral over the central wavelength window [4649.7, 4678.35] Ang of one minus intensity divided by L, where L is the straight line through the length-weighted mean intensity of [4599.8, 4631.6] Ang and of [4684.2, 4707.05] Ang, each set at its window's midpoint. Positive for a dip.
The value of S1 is 1.69 Ang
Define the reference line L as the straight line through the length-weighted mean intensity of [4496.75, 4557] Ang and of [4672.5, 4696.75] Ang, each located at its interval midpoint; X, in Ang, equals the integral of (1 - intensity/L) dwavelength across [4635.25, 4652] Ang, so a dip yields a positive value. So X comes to -4.4 Ang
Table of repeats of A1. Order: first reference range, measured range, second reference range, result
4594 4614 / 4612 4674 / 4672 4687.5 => 2.84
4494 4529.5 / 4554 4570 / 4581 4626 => -3.55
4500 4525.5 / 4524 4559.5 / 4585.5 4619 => -4.90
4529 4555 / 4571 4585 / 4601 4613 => -4.34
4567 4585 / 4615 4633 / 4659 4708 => -2.24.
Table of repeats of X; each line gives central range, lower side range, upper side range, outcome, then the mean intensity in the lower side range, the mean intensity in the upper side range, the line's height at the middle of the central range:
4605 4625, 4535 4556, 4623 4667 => -4.64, 10.7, 10.4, 10.5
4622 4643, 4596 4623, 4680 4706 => 0.67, 13.9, 7.5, 12.1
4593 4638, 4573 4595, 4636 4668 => -4.21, 14.5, 9.65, 12.3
